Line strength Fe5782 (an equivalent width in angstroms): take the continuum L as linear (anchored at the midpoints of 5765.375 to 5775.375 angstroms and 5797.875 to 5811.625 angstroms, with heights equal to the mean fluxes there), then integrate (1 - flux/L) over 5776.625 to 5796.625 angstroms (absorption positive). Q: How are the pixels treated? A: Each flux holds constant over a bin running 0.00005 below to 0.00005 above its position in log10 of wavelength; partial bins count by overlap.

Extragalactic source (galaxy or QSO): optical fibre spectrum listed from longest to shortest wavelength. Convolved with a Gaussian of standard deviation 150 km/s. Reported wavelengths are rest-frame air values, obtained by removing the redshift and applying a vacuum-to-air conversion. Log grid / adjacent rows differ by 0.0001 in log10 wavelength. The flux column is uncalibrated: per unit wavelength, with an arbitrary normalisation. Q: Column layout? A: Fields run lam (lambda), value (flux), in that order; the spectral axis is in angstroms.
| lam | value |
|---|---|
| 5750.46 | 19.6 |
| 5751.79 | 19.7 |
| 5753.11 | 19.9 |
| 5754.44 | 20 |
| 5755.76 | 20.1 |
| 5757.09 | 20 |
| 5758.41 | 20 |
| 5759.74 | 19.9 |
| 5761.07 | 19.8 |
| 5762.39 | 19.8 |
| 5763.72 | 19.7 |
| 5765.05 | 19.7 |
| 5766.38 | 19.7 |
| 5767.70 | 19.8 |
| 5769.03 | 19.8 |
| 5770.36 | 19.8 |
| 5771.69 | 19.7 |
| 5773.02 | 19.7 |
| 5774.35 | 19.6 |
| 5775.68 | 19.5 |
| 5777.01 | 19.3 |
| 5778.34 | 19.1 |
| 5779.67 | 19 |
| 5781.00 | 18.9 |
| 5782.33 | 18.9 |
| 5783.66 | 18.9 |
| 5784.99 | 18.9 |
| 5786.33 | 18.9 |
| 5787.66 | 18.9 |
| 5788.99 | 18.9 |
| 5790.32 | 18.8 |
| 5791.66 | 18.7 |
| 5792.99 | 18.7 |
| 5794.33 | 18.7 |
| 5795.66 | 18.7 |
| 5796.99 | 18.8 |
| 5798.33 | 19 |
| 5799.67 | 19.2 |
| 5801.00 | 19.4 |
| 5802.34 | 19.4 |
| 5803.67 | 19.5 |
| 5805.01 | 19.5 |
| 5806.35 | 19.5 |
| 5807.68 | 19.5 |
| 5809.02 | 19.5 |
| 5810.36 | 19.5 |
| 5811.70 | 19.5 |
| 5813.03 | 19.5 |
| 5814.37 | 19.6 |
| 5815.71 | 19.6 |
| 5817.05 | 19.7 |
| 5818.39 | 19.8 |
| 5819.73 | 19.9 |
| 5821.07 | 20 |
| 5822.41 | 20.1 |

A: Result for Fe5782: 0.71 angstroms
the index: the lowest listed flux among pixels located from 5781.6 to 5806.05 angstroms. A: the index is 18.7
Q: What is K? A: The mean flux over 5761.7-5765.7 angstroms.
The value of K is 19.7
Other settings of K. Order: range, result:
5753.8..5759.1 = 20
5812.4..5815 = 19.5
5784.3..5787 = 18.9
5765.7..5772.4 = 19.8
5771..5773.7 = 19.7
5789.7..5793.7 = 18.7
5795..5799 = 18.8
